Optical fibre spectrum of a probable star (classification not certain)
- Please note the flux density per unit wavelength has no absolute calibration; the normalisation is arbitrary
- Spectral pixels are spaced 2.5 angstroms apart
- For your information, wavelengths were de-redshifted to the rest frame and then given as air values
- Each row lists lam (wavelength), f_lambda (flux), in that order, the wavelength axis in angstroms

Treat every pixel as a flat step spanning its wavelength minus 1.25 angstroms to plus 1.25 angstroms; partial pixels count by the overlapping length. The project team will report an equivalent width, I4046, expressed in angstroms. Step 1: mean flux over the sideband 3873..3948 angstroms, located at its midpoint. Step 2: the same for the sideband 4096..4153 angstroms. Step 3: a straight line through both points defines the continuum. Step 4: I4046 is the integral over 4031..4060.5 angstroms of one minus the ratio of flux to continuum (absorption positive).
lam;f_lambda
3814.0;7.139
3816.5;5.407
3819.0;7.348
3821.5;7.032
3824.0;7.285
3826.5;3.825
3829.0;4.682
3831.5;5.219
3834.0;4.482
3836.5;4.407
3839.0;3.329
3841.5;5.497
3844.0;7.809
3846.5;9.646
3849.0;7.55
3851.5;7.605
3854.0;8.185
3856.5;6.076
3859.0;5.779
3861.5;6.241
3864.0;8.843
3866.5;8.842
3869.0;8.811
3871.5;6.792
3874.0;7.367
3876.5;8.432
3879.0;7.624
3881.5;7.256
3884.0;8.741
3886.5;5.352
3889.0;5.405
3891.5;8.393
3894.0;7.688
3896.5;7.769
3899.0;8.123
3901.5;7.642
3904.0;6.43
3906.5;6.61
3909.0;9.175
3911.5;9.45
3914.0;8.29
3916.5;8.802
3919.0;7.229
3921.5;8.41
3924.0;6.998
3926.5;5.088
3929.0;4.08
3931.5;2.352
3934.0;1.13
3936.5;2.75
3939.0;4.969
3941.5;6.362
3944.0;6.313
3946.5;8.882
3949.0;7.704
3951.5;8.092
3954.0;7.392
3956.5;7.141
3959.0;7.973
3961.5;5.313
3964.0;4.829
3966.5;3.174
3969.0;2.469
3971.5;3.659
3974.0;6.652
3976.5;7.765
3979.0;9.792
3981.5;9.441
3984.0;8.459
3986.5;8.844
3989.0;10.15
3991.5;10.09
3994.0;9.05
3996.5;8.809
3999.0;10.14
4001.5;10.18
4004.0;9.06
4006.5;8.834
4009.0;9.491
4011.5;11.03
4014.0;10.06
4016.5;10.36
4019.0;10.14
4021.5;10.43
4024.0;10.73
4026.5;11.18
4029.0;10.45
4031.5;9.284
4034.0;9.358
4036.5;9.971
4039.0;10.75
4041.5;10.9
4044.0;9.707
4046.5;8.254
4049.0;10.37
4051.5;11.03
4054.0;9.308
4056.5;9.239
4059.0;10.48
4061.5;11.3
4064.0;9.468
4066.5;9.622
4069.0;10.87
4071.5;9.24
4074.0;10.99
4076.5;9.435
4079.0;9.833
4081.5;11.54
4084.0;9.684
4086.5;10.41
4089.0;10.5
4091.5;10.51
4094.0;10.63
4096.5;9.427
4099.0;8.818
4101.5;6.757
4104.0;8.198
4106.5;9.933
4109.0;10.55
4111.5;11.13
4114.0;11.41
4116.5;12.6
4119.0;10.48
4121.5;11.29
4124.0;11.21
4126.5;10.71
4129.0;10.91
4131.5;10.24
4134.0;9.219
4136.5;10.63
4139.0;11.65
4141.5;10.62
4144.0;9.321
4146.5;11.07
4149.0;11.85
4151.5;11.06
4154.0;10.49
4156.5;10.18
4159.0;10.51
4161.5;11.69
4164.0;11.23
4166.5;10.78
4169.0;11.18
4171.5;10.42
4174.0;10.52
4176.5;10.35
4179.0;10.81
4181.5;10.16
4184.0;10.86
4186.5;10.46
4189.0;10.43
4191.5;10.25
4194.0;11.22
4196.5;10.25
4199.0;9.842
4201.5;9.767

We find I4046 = -2.8 angstroms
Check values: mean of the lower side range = 6.77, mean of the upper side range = 10.4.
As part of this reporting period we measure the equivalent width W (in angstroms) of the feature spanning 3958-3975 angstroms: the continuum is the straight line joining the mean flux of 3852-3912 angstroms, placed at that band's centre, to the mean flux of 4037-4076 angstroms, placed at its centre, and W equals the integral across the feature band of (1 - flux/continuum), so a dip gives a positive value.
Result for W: 7.69 angstroms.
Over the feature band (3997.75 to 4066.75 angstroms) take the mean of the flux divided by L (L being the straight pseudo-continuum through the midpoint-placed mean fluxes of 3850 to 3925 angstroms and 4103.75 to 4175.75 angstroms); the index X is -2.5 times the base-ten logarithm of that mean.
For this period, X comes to -0.07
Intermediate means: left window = 7.61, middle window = 10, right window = 10.8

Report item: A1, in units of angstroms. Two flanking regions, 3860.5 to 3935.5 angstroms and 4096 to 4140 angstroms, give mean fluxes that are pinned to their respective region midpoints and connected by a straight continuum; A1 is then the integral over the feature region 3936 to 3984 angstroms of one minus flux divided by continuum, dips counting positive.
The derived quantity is 9.3 angstroms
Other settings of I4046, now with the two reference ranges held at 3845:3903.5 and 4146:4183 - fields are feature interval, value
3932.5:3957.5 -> 7.0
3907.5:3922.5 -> -1.0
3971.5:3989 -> 1.0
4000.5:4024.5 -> -2.4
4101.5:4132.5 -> -0.8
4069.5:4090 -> -0.7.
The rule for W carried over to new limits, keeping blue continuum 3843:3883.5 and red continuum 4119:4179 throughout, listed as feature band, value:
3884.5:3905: 2.2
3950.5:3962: 1.9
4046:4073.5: -0.6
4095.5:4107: 1.9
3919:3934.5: 6.1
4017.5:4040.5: -1.9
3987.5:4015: -1.6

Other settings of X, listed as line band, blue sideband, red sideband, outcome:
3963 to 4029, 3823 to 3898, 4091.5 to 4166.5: 0.00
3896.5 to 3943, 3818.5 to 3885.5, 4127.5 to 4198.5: 0.19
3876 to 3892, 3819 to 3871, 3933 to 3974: -0.16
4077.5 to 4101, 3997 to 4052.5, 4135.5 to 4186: 0.04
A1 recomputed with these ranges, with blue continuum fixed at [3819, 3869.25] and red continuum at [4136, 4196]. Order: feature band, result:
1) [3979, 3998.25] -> -2.1 angstroms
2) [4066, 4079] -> -0.7 angstroms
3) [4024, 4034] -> -1.4 angstroms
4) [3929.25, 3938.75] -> 6.3 angstroms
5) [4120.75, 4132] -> -0.7 angstroms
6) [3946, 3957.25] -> 0.2 angstroms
